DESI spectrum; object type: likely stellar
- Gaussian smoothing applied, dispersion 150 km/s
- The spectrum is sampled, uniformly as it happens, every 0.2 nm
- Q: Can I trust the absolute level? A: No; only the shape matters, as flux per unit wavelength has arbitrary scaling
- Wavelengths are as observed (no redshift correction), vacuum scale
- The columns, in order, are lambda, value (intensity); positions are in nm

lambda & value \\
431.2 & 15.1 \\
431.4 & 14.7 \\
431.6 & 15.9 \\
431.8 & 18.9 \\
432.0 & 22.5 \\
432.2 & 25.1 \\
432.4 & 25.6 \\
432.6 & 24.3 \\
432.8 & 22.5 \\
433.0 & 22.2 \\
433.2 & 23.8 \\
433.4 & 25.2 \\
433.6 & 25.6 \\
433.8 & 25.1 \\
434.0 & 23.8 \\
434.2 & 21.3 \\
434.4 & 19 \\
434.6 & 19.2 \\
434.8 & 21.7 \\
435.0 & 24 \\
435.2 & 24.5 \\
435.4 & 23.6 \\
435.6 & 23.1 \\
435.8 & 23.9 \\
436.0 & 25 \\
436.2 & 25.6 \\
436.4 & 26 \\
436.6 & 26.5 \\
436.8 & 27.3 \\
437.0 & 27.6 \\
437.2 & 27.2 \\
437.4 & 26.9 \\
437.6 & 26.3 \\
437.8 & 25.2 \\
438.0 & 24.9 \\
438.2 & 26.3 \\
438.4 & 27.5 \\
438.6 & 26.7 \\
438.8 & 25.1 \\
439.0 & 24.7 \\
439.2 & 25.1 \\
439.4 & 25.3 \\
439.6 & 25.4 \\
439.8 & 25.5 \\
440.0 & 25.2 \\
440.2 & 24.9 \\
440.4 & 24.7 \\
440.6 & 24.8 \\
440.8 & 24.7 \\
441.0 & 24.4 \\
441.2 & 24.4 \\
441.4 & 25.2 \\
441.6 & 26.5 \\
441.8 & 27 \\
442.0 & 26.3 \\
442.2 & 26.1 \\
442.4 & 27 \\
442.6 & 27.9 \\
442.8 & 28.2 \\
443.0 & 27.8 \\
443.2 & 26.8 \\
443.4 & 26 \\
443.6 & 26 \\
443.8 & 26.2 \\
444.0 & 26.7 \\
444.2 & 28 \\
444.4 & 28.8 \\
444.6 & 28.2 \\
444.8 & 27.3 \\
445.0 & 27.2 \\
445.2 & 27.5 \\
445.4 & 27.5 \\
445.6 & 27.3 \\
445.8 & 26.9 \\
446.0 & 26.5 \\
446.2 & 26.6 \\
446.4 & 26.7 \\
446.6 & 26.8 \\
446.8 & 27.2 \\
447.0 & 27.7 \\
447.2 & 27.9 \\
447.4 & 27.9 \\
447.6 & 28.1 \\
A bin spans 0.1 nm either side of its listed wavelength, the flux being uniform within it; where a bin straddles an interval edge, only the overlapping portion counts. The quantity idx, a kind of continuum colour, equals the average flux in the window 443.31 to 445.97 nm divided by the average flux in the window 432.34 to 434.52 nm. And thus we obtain 1.2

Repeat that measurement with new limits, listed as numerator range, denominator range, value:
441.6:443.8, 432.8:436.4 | 1.15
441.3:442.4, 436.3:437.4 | 0.98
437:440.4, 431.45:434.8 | 1.15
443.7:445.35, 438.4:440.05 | 1.08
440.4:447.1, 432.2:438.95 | 1.08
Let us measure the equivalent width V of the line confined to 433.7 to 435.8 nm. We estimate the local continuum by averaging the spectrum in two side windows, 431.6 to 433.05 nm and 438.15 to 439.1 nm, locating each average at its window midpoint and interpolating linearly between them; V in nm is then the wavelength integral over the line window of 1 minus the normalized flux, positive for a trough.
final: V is 0.11 nm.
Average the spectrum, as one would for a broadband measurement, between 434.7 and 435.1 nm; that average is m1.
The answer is 22.9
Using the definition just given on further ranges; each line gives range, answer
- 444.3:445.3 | 27.8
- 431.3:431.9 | 16.5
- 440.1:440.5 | 24.8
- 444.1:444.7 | 28.3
